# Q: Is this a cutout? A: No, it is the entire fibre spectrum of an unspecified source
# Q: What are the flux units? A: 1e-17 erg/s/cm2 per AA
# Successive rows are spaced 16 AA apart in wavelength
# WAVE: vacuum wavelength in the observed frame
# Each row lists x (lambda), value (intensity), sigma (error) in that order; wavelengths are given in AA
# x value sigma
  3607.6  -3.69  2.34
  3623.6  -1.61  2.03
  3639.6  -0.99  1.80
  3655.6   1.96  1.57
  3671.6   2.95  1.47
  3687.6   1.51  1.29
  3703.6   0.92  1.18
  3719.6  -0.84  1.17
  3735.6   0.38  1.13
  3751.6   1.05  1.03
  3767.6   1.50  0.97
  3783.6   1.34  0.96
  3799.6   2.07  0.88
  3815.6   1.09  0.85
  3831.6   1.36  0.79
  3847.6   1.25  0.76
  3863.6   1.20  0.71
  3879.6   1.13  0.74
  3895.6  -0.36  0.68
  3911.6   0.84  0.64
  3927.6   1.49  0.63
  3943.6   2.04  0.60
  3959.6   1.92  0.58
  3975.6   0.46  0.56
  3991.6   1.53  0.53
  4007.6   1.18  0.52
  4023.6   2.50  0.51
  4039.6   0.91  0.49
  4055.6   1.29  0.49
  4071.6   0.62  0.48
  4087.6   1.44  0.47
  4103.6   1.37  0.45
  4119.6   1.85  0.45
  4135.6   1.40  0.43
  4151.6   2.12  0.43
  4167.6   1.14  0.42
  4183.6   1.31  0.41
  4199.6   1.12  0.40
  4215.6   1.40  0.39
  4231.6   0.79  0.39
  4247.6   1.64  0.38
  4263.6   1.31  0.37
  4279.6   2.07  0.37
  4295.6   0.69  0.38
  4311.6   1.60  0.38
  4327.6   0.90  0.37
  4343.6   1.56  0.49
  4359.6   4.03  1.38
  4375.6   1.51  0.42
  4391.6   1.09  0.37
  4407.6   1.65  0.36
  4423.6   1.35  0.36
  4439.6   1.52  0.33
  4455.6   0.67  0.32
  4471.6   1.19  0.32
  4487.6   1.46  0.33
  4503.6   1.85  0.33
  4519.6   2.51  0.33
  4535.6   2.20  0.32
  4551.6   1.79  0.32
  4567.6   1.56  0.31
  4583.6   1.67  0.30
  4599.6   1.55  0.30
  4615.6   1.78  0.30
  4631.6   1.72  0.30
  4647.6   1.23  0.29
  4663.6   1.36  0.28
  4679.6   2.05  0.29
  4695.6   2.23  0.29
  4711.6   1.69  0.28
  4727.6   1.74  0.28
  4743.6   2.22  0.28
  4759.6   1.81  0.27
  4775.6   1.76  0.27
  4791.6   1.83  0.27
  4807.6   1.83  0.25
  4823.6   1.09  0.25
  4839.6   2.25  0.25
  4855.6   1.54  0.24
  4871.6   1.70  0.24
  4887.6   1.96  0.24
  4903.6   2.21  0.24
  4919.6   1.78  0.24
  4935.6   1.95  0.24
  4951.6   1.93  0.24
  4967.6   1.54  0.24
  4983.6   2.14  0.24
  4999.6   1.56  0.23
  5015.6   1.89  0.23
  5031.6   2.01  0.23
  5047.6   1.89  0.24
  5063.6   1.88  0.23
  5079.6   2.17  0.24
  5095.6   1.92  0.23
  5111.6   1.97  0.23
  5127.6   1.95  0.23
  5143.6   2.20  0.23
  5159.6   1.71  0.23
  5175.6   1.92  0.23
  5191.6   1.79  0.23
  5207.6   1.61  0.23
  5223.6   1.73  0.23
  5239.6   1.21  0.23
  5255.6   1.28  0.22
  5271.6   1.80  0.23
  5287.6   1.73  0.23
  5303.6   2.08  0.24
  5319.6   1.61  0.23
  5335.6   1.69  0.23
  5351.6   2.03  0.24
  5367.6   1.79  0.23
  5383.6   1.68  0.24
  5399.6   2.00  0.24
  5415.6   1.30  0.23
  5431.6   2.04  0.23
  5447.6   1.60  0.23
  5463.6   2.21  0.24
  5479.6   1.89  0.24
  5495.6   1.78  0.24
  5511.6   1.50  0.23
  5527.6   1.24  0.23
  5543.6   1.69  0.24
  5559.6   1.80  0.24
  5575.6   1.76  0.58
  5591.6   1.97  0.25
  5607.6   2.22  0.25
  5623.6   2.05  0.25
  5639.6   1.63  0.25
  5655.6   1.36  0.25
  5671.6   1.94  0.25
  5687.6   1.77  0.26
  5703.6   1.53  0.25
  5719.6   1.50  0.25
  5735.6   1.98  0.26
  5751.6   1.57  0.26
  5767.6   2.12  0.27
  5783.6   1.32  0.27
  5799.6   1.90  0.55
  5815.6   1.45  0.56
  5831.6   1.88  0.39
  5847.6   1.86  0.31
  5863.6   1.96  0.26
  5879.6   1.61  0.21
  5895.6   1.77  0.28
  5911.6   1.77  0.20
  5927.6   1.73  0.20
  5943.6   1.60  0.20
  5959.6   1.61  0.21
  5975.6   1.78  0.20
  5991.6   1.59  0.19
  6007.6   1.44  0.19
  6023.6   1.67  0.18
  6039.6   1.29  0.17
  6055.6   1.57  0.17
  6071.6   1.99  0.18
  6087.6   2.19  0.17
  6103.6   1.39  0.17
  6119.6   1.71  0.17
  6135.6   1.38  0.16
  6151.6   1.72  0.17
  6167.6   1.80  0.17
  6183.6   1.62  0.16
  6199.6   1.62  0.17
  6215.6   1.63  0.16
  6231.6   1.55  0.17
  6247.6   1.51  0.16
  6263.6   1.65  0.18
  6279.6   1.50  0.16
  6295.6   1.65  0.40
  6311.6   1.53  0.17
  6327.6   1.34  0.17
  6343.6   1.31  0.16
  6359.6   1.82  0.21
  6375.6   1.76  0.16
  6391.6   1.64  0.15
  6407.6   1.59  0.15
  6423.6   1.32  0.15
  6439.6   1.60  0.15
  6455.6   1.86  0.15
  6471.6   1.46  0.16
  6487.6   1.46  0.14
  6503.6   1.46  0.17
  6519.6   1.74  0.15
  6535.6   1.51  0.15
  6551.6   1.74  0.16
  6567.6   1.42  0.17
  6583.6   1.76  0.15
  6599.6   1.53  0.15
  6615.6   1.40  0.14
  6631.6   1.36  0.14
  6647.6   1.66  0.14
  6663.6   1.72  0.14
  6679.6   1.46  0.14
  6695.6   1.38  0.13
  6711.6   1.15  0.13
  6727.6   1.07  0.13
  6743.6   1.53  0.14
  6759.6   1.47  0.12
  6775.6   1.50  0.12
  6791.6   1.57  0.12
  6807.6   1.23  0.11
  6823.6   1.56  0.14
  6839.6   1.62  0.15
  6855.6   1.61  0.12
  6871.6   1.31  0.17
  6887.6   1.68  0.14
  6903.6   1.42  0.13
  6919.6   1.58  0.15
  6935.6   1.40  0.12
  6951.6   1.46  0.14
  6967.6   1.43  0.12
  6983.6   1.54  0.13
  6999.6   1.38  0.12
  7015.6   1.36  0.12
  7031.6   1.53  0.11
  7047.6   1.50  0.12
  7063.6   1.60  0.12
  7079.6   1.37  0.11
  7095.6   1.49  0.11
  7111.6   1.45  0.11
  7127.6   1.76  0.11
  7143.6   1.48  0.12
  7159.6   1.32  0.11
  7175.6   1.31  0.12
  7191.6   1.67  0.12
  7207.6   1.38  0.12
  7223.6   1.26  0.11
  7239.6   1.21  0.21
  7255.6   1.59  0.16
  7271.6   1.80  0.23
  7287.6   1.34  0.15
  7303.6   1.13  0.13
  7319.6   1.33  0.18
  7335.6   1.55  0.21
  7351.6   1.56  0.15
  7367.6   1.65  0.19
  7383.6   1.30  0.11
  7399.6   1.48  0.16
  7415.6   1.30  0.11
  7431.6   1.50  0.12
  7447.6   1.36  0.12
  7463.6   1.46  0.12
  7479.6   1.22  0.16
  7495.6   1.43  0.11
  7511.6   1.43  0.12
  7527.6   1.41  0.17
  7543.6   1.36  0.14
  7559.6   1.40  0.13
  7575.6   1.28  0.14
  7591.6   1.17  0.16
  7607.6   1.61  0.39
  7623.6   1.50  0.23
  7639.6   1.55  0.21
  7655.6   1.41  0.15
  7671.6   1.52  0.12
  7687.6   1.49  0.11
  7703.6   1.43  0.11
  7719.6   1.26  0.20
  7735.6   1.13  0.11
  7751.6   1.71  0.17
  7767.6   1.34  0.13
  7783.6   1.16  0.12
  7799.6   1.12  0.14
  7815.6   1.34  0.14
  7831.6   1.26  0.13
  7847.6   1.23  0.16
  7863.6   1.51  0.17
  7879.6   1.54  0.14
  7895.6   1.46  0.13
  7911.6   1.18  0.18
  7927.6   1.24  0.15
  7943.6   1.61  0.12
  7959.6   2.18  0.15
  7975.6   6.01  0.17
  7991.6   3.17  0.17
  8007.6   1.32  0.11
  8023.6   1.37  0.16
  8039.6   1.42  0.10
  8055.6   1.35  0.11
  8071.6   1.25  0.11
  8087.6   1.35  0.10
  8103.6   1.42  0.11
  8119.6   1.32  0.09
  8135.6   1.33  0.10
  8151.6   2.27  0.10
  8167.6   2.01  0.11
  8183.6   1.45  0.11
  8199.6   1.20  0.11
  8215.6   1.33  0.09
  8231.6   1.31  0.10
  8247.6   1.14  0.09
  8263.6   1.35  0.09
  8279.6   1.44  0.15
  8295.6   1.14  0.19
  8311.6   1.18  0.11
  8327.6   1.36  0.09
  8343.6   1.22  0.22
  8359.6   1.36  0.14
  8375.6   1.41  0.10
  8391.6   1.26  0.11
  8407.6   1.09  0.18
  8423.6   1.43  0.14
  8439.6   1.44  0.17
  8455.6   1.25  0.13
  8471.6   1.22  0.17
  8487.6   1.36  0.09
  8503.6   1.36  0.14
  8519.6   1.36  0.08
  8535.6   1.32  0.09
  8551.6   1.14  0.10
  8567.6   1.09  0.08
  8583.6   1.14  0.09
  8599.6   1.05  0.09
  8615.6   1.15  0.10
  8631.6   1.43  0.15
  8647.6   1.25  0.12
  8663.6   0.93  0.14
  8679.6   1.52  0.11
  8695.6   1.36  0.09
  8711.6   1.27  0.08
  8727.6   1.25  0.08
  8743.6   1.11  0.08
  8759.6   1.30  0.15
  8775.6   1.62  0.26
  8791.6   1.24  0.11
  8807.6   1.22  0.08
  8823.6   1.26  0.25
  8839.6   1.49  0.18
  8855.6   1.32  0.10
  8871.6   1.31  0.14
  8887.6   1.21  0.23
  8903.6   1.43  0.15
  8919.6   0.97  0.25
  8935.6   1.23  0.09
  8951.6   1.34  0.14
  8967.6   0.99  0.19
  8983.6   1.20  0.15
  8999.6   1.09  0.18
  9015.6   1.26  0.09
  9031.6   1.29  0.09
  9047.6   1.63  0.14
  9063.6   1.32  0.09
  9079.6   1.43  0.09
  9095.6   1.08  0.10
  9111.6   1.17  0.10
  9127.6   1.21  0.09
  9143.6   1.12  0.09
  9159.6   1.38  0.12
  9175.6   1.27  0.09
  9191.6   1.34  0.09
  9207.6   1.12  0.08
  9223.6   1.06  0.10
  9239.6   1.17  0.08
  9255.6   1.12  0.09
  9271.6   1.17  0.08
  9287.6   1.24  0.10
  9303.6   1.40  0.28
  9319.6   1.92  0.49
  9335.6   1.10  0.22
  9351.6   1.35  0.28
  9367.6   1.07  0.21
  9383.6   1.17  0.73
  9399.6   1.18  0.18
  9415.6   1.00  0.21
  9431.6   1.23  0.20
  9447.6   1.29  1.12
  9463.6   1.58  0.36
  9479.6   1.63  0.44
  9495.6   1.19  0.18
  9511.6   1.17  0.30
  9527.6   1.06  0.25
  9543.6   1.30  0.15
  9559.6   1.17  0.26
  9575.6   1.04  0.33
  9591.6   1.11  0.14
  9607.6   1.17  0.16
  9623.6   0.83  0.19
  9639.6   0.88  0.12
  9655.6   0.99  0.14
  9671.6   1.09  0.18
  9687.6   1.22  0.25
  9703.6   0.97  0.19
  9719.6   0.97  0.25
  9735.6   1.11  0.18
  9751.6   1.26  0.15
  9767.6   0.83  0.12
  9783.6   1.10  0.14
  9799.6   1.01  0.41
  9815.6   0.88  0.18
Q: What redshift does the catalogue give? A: 0.21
